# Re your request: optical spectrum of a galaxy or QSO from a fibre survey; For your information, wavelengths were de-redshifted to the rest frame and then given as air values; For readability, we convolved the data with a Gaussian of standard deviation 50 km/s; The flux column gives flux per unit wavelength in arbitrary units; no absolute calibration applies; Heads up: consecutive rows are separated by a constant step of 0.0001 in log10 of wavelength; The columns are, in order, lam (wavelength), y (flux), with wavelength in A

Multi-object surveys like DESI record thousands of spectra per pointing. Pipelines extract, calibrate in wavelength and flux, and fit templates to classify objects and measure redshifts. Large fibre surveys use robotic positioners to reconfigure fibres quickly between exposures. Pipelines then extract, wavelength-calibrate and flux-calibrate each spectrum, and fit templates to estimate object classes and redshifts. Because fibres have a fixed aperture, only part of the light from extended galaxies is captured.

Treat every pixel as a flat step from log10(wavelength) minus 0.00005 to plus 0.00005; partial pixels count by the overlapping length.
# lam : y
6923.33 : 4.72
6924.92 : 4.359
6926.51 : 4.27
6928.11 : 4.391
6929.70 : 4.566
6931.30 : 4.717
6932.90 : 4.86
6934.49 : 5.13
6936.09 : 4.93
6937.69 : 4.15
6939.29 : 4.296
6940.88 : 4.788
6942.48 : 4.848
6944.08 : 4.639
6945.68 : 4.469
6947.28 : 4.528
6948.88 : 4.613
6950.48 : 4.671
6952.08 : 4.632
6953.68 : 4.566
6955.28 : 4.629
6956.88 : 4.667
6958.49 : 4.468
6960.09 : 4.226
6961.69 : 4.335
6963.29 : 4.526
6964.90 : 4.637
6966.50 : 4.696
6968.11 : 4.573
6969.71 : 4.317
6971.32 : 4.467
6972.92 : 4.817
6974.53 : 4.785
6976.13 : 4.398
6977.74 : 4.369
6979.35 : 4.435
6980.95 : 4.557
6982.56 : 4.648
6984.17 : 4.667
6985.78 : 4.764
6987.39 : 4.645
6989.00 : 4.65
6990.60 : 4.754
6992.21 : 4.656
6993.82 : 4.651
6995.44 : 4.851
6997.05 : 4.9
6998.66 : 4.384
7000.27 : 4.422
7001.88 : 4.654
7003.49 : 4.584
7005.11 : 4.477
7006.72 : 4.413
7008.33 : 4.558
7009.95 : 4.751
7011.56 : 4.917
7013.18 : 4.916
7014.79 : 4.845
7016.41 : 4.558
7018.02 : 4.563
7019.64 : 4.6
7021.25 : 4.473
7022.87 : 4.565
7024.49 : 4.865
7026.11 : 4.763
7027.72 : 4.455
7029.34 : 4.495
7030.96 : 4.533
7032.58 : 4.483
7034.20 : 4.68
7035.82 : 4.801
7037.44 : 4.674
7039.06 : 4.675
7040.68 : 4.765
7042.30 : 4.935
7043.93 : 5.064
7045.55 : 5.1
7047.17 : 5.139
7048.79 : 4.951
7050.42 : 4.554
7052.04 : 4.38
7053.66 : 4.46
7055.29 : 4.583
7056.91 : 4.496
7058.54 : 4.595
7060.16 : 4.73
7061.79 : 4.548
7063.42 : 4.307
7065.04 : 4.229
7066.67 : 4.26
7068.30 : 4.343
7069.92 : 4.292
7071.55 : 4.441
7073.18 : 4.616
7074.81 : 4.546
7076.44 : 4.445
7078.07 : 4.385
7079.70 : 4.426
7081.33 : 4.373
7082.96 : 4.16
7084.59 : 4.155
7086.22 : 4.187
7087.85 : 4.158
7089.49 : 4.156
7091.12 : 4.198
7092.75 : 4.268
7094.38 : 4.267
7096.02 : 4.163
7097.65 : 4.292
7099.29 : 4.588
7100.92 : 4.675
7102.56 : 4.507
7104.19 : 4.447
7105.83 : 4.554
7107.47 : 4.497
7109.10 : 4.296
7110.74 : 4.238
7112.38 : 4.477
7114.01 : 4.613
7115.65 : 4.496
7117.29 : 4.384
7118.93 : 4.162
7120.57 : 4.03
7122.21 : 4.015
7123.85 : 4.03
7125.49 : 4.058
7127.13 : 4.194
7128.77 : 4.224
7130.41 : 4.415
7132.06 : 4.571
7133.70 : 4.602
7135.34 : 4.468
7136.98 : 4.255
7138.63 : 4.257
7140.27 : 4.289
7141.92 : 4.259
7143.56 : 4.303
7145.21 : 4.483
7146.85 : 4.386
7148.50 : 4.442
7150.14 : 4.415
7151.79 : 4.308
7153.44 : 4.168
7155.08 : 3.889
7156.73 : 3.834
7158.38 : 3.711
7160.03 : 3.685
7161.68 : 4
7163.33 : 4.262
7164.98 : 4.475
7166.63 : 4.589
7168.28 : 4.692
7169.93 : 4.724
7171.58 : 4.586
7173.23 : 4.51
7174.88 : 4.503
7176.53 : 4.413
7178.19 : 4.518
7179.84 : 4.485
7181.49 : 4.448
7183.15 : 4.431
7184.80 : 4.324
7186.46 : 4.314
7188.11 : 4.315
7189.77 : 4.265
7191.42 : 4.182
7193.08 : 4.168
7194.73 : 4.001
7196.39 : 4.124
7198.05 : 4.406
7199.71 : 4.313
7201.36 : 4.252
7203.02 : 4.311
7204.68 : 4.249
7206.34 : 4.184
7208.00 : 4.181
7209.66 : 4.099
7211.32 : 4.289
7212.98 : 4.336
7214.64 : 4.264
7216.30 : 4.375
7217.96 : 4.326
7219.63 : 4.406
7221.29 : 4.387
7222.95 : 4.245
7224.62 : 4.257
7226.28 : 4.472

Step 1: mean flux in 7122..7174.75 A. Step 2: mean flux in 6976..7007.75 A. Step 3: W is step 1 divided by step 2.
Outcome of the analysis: 0.93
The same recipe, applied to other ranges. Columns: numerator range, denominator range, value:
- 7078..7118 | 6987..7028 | 0.94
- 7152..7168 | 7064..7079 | 0.93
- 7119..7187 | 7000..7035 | 0.93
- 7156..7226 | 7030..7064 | 0.92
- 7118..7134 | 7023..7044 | 0.90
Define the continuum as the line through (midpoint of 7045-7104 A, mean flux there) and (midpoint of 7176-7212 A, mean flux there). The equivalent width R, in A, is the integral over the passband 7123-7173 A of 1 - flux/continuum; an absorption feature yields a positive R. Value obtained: 0.6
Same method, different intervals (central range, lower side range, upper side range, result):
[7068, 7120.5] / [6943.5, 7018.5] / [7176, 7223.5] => 0.9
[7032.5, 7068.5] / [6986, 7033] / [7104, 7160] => -1.1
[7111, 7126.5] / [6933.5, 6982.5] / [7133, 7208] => 0.4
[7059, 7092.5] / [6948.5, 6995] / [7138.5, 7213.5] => 0.6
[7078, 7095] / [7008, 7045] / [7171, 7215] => 1.2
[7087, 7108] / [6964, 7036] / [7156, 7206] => 0.4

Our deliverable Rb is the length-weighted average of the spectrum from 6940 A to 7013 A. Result 4.6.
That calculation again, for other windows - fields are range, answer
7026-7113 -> 4.49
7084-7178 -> 4.31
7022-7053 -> 4.73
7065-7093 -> 4.32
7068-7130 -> 4.33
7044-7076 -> 4.57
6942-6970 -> 4.56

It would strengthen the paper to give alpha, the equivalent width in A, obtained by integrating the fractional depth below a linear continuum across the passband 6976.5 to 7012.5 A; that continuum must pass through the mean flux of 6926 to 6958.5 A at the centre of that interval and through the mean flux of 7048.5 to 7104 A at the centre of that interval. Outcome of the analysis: -0.7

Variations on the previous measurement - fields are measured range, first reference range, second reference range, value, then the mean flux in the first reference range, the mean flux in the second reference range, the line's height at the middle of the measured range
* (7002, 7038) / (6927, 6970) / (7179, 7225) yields -1.1 A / 4.59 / 4.28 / 4.5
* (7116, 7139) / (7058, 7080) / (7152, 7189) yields 0.5 A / 4.44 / 4.31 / 4.37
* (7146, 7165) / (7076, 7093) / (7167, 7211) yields 0.9 A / 4.26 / 4.35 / 4.32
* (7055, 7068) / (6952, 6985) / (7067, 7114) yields -0.1 A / 4.54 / 4.37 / 4.41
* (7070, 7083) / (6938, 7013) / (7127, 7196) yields 0.0 A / 4.59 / 4.32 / 4.44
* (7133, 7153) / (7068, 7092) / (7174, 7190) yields 0.0 A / 4.33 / 4.41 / 4.38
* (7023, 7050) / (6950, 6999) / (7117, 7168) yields -1.8 A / 4.59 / 4.23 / 4.46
